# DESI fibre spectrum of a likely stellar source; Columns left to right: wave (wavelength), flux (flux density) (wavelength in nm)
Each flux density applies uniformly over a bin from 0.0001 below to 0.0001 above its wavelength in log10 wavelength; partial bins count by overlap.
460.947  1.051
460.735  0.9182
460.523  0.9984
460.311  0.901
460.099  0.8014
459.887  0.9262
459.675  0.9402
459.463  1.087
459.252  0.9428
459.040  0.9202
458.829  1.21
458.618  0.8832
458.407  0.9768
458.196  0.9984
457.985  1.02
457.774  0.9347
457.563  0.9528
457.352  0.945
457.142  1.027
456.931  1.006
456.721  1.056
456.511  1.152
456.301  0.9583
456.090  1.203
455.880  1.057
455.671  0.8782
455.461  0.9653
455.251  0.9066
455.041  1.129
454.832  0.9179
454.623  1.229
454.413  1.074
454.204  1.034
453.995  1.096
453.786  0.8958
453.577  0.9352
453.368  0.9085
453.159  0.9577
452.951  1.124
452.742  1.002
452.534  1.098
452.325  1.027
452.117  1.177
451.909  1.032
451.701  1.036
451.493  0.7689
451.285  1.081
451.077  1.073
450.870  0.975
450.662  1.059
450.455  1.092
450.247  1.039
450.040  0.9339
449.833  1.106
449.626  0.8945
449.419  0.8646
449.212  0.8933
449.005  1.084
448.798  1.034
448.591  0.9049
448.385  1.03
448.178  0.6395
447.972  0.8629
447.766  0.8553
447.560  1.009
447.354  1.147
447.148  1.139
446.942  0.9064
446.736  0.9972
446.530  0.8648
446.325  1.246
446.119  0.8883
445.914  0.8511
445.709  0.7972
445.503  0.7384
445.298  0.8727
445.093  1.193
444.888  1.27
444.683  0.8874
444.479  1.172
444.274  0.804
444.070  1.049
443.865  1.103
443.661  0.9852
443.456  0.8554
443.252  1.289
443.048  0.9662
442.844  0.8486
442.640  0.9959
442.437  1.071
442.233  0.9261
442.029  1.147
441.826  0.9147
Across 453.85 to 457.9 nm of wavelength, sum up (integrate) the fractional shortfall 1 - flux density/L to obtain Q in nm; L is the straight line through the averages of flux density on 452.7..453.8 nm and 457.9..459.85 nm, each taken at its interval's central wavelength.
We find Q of -0.17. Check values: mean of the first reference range 0.975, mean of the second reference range 0.995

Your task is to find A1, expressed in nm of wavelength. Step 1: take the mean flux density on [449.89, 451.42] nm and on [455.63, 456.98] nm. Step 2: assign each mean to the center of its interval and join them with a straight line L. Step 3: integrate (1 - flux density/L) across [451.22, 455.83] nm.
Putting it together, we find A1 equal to 0.14 nm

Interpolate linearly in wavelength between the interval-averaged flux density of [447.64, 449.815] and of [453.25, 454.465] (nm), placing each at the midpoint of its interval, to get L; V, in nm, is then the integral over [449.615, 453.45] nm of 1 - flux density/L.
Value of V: -0.28 nm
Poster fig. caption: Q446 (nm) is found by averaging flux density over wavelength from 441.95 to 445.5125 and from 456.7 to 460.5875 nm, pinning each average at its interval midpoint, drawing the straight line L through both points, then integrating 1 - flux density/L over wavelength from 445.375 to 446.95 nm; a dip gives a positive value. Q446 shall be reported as 0.15 nm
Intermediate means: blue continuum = 1.02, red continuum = 0.973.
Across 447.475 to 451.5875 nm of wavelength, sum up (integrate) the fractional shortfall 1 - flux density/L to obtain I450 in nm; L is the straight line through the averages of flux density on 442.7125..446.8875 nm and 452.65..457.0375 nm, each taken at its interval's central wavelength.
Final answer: 0.17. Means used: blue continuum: 0.983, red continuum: 1.02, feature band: 0.96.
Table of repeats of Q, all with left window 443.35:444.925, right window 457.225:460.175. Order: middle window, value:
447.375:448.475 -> 0.109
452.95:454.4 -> -0.010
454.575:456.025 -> -0.046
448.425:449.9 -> 0.038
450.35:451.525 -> -0.040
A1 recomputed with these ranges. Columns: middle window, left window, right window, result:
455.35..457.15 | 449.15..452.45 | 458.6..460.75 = -0.10 nm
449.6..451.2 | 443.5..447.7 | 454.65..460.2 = -0.06 nm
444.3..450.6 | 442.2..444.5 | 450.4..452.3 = 0.28 nm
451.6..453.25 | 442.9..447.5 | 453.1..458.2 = -0.08 nm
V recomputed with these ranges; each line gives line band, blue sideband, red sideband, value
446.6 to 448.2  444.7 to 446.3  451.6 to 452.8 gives 0.04 nm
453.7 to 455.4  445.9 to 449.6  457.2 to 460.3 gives -0.13 nm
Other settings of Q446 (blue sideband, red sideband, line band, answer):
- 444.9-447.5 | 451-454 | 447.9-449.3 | 0.10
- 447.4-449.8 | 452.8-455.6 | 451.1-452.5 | -0.07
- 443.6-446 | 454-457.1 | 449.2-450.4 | 0.05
